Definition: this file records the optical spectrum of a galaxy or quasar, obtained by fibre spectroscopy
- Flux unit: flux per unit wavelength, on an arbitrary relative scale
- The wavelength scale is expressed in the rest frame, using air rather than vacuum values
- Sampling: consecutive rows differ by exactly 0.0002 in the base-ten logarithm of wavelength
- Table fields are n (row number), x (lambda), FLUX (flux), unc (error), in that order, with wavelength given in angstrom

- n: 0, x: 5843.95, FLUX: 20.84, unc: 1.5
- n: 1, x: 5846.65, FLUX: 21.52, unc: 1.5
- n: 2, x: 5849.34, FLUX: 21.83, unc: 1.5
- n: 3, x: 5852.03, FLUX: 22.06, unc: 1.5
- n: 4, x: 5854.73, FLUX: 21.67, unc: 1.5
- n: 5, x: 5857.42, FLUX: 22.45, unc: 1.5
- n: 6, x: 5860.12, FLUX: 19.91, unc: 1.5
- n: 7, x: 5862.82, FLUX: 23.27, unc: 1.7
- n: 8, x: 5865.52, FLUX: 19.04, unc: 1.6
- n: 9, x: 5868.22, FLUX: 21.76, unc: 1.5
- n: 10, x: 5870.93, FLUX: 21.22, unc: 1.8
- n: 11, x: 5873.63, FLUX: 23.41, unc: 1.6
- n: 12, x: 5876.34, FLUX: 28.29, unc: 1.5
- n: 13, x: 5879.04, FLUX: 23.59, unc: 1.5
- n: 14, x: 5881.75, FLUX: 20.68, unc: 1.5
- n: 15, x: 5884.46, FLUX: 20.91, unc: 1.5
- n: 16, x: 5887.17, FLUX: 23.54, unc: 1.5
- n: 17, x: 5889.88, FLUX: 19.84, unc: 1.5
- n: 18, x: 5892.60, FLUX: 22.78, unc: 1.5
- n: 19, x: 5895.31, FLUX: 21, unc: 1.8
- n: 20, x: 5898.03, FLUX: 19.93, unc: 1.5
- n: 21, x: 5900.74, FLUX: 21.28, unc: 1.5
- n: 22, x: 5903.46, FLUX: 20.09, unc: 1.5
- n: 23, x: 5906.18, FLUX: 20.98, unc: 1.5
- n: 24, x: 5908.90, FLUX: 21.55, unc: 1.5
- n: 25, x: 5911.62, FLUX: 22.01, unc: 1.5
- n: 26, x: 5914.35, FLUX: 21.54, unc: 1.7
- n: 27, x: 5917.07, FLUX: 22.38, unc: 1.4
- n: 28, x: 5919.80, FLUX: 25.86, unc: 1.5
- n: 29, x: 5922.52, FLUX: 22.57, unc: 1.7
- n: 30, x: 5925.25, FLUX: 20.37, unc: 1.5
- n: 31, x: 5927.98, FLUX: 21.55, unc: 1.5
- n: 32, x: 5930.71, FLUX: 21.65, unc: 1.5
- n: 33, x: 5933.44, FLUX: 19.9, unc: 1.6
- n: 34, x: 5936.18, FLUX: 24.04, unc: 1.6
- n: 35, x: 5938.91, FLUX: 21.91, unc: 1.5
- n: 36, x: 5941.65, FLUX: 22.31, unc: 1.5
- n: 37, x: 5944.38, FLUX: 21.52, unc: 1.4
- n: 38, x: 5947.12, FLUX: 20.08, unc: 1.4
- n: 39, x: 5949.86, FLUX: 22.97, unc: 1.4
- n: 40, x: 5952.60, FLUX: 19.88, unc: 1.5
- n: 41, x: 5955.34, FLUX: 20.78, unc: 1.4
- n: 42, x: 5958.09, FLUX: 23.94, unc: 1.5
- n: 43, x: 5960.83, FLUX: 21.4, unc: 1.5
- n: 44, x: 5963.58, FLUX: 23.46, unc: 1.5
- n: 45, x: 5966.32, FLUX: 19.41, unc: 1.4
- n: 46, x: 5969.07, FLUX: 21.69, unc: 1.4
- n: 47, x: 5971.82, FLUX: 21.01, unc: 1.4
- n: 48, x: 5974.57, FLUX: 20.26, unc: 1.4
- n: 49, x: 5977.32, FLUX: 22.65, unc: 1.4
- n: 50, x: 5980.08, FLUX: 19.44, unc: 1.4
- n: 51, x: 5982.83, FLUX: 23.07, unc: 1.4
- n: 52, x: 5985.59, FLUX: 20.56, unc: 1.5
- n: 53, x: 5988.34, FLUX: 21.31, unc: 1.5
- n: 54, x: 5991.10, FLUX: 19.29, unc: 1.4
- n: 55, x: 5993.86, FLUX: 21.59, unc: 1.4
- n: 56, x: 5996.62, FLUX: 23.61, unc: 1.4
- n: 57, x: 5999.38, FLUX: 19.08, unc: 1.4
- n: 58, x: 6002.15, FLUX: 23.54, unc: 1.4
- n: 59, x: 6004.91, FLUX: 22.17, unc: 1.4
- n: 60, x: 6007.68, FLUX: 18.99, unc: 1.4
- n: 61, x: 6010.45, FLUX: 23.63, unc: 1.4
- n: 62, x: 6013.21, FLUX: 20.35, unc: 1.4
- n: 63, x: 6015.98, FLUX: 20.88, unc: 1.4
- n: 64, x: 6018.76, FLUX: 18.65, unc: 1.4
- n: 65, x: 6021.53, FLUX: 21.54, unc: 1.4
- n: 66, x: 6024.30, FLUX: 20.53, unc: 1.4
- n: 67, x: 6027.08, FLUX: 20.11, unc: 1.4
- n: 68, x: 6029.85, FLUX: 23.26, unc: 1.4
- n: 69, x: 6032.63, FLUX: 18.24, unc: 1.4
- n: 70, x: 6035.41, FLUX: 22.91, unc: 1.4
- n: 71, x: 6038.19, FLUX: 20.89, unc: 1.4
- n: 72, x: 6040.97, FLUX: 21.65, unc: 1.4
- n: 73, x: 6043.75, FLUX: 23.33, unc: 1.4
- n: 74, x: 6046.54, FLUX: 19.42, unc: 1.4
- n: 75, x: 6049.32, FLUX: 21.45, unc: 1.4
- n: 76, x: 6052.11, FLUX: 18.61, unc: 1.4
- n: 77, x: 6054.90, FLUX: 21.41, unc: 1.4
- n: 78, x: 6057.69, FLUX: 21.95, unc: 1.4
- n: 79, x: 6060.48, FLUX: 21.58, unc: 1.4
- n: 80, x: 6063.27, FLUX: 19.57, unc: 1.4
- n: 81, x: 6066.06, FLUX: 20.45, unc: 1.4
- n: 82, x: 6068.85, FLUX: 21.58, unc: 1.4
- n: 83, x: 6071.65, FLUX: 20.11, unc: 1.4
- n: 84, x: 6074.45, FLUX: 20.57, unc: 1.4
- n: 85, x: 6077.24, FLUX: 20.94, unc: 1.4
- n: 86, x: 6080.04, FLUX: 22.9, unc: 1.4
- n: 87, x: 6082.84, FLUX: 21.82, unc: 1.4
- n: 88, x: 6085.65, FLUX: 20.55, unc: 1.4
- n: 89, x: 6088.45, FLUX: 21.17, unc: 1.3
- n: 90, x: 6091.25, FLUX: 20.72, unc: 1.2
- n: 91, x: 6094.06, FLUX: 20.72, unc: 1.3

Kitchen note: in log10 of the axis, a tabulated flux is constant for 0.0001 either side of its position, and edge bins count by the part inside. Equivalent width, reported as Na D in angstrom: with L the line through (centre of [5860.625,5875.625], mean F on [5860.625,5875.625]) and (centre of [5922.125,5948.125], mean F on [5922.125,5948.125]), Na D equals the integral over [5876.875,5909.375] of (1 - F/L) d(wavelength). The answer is 0.4 angstrom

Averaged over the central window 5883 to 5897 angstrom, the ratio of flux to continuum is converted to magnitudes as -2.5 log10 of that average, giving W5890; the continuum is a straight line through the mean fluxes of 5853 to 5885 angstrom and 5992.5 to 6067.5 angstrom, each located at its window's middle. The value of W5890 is 0.03 mag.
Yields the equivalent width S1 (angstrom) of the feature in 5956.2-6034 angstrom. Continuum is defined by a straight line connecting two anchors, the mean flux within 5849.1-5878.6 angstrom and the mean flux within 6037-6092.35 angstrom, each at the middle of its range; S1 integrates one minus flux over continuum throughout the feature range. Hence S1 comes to 1.0 angstrom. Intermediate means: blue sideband 22.3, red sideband 21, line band 21.2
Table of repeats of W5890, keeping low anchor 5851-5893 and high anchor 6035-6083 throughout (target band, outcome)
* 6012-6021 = 0.07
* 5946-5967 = 0.01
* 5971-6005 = 0.01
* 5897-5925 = 0.01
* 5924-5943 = 0.01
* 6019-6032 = 0.02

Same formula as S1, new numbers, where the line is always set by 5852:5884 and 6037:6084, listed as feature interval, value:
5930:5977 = 0.35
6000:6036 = 0.47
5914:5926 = -0.44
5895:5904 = 0.61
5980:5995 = 0.37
